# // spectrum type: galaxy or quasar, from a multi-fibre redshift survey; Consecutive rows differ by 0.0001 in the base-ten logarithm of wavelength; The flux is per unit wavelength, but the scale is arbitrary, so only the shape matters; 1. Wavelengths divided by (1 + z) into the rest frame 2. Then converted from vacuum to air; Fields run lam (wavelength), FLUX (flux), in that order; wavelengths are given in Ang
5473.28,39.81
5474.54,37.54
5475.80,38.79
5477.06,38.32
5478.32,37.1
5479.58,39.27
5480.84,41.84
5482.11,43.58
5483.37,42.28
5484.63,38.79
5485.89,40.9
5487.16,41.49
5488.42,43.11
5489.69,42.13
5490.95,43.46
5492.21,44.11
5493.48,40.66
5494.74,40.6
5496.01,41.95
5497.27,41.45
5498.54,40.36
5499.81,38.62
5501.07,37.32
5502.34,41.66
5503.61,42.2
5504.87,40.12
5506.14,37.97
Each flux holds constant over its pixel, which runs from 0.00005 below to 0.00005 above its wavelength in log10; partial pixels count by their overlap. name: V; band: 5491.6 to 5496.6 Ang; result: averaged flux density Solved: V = 41.8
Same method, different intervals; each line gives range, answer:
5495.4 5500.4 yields 40.6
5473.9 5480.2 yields 38.2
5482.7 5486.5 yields 40.8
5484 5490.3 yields 41.3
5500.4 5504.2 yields 40.4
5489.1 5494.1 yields 42.6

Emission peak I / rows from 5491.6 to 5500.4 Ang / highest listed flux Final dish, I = 44.11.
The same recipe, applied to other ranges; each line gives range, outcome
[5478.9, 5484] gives 43.58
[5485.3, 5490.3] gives 43.11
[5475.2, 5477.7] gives 38.79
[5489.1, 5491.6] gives 43.46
